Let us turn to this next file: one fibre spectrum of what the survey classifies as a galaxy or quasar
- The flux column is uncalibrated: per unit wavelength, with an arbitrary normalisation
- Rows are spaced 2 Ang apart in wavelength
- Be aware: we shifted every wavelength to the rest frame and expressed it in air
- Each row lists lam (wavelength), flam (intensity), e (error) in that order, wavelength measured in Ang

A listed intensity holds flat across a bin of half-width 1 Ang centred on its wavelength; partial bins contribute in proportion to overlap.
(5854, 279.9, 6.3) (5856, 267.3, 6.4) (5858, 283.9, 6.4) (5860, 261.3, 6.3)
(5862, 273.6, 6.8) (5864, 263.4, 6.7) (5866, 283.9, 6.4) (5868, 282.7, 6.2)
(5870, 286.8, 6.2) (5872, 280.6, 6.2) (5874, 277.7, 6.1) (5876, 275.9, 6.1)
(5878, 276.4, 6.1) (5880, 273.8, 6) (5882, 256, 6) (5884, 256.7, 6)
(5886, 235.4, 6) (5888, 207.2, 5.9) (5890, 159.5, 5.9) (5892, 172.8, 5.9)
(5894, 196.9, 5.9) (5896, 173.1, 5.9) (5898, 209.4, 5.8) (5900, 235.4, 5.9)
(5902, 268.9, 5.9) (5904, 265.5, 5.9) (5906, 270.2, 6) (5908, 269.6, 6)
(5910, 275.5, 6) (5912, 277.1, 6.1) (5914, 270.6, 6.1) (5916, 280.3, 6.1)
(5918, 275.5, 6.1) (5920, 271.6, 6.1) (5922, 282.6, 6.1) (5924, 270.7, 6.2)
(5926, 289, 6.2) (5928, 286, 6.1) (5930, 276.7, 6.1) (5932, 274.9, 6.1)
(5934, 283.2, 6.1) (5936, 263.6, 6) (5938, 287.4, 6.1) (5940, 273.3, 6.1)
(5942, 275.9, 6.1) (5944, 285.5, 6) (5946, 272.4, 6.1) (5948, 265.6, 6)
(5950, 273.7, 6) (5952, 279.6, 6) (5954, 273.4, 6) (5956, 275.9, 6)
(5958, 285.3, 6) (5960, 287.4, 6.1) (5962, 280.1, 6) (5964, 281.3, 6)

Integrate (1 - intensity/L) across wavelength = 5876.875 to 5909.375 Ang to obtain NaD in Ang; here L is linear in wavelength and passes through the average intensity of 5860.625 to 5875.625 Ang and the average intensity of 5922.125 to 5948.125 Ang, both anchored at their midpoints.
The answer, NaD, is 5.2 Ang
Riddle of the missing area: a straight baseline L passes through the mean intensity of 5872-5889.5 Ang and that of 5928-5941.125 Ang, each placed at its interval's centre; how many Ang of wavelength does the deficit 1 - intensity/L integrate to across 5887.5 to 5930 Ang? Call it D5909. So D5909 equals 2.93 Ang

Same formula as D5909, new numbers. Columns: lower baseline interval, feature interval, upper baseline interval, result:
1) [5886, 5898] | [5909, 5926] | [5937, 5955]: -3.4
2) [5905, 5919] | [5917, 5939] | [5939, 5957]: -0.3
